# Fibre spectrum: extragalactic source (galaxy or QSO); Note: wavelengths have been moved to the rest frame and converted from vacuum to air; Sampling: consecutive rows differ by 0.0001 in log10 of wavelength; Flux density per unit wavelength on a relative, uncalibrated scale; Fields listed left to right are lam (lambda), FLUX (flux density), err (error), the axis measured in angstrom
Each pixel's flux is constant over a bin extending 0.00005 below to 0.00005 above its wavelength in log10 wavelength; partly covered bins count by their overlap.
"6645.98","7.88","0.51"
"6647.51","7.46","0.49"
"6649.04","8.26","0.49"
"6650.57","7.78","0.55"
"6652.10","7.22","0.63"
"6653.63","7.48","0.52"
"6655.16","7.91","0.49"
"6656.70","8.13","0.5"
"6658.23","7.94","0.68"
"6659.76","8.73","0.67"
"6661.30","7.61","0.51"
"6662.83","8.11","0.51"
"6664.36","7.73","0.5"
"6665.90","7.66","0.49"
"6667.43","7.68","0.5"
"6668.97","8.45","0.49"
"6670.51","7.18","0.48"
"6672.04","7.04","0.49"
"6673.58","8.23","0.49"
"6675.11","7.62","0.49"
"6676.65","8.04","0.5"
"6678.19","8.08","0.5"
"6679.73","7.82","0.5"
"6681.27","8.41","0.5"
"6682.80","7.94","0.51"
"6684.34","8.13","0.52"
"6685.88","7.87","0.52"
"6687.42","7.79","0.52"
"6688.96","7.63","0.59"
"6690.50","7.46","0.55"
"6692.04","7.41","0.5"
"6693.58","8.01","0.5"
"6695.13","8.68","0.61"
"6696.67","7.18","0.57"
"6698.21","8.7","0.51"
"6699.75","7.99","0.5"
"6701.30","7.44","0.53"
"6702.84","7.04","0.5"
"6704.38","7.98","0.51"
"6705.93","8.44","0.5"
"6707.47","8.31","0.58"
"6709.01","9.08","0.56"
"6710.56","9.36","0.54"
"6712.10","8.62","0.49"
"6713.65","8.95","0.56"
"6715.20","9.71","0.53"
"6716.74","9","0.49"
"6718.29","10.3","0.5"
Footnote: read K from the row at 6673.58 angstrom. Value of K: 8.23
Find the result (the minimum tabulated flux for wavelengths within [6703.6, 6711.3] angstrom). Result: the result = 7.98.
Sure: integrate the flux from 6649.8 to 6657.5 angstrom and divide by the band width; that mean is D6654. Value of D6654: 7.71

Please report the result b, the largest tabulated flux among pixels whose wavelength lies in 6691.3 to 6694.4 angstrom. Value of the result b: 8.01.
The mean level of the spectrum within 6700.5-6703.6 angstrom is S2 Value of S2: 7.24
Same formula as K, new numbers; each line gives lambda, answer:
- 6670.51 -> 7.18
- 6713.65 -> 8.95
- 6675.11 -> 7.62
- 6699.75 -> 7.99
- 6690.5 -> 7.46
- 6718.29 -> 10.3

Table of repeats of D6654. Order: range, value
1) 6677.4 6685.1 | 8.08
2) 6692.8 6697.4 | 7.95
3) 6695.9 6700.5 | 7.97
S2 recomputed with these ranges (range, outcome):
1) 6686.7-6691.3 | 7.63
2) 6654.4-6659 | 7.99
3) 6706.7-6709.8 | 8.7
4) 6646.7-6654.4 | 7.65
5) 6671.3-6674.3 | 7.62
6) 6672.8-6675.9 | 7.92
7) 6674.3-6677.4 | 7.85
